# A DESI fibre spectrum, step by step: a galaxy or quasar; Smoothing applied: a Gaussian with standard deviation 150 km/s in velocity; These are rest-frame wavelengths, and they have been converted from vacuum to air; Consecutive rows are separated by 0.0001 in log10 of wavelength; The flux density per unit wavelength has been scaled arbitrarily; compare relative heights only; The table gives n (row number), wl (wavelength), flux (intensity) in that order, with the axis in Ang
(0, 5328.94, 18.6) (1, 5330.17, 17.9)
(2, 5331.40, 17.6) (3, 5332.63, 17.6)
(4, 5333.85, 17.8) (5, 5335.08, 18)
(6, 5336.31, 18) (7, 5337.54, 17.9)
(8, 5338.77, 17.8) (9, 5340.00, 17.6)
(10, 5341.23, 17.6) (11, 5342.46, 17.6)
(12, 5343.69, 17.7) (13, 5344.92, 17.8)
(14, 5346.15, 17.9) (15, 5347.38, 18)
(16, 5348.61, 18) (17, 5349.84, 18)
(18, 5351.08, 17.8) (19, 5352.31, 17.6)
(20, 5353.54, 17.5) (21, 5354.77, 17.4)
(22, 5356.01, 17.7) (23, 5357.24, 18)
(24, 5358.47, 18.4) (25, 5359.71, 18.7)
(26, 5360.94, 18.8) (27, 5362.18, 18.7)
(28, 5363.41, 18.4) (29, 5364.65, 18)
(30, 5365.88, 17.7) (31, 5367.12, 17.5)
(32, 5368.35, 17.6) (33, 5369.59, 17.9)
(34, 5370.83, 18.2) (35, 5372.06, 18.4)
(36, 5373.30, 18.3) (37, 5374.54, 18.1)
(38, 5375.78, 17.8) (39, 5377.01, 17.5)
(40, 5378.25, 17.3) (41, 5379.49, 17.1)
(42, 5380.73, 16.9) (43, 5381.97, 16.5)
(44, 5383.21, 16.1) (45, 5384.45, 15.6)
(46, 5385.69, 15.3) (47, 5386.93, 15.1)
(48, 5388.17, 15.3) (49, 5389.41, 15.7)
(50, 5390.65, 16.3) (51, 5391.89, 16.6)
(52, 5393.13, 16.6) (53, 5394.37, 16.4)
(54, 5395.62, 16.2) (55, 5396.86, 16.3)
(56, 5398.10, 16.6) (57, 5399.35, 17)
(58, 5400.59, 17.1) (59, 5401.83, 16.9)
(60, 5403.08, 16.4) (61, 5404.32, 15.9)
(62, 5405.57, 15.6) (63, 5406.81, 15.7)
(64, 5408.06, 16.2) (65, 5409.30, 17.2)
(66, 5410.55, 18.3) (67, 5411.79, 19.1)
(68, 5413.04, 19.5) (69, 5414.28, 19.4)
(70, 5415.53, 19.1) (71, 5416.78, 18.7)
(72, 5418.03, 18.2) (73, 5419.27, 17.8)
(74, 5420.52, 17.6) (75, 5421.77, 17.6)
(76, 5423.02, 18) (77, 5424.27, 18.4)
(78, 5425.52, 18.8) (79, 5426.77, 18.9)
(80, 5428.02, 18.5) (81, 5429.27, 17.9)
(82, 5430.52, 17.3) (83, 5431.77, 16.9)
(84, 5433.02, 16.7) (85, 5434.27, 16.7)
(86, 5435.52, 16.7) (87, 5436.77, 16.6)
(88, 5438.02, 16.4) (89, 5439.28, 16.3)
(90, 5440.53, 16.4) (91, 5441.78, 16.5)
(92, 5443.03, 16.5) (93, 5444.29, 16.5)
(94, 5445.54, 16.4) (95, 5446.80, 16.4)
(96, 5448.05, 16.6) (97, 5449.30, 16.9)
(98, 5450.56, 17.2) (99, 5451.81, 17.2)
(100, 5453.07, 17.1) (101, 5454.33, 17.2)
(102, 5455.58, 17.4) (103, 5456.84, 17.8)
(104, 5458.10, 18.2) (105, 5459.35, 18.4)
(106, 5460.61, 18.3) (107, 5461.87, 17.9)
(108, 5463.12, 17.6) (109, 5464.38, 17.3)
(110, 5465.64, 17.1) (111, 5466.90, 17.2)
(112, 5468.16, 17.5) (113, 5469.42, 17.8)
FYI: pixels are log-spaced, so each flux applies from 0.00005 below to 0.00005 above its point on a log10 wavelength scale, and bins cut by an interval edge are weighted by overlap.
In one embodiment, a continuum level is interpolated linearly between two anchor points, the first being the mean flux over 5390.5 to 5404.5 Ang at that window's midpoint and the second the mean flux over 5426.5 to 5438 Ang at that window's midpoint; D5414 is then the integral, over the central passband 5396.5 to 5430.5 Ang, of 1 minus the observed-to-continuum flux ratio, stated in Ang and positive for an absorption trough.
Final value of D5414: -1.6 Ang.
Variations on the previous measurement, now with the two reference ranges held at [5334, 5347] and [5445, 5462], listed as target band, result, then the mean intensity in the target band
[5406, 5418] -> -0.4 Ang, 18.1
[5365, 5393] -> 1.1 Ang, 17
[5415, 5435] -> -0.5 Ang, 17.9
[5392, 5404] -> 0.7 Ang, 16.6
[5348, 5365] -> -0.3 Ang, 18.1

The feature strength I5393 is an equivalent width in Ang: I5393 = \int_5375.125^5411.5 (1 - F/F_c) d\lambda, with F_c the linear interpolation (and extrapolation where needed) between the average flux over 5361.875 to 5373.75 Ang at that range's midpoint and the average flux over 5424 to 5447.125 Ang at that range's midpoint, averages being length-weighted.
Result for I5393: 2.5 Ang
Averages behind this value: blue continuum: 18.1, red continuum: 17.1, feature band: 16.5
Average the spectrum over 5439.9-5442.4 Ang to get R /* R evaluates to 16.5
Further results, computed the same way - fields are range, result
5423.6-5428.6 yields 18.6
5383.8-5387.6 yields 15.3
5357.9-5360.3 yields 18.5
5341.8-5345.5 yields 17.7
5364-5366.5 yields 17.8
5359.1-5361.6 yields 18.7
